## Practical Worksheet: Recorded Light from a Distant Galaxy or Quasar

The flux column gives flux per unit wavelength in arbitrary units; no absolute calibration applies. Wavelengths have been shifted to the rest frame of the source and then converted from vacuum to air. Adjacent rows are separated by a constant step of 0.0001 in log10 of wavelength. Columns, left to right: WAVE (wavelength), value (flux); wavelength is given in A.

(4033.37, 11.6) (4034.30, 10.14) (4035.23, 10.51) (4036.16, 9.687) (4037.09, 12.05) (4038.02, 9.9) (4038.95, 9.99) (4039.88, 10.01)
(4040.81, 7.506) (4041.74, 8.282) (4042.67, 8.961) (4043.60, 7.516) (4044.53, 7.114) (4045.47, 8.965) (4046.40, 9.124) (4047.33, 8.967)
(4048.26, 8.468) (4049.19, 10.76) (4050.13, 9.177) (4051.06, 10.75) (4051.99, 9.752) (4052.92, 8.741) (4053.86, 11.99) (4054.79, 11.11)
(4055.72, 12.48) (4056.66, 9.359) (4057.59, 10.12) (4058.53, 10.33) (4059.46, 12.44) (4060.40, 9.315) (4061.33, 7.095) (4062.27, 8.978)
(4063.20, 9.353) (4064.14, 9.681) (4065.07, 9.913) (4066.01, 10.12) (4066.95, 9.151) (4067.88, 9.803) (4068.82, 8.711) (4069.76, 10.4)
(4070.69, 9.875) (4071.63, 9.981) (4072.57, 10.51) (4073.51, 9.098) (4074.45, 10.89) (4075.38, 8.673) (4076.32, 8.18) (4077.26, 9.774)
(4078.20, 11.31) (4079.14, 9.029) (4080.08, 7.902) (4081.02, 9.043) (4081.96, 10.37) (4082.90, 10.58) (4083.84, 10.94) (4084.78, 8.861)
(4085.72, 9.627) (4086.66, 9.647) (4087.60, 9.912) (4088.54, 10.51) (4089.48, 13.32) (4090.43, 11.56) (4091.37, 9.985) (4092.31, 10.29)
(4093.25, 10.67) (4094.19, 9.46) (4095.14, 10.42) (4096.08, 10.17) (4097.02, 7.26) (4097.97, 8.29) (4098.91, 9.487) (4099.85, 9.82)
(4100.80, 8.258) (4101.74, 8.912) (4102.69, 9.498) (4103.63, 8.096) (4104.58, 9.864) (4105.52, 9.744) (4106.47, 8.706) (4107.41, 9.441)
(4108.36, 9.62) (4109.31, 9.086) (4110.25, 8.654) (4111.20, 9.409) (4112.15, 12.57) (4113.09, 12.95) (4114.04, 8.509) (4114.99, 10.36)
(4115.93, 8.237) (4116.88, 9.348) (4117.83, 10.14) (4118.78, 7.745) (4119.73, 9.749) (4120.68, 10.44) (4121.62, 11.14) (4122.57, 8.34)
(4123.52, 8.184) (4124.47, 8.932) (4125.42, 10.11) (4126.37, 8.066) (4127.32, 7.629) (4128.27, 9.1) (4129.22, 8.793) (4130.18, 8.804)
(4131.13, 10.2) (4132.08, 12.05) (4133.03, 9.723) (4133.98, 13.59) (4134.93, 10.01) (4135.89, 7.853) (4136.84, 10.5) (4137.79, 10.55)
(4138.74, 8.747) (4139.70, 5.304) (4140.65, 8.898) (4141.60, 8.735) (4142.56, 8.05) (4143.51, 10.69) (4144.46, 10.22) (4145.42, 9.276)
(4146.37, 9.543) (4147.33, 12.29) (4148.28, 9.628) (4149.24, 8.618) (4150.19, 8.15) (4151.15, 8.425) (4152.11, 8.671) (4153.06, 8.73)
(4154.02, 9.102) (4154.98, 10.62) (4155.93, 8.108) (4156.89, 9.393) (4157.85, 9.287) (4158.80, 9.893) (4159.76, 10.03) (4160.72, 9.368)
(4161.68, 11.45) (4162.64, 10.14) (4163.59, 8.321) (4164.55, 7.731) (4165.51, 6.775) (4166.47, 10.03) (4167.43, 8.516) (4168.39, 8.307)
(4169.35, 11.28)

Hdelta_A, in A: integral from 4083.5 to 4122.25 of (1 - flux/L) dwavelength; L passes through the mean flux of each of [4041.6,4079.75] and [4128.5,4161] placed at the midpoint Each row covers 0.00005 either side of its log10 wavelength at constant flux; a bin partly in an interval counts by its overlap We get -0.9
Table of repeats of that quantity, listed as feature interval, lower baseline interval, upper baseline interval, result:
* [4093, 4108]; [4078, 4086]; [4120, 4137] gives 0.7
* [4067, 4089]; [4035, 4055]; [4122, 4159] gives -0.7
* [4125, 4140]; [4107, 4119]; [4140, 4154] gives -0.1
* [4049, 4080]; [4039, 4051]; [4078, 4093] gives -1.3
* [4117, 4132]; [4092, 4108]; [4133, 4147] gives 0.3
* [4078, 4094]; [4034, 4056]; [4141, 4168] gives -1.1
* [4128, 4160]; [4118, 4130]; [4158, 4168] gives -1.1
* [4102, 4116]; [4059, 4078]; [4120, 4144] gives -0.3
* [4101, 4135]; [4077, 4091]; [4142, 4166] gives 0.5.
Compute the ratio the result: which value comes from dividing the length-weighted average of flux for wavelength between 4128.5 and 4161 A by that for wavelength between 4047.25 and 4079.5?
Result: 1.0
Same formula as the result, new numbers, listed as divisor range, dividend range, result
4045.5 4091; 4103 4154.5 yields 0.95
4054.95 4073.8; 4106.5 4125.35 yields 0.98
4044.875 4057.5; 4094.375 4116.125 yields 0.95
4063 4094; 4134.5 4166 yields 0.92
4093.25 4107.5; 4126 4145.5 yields 1.02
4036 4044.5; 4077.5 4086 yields 1.06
